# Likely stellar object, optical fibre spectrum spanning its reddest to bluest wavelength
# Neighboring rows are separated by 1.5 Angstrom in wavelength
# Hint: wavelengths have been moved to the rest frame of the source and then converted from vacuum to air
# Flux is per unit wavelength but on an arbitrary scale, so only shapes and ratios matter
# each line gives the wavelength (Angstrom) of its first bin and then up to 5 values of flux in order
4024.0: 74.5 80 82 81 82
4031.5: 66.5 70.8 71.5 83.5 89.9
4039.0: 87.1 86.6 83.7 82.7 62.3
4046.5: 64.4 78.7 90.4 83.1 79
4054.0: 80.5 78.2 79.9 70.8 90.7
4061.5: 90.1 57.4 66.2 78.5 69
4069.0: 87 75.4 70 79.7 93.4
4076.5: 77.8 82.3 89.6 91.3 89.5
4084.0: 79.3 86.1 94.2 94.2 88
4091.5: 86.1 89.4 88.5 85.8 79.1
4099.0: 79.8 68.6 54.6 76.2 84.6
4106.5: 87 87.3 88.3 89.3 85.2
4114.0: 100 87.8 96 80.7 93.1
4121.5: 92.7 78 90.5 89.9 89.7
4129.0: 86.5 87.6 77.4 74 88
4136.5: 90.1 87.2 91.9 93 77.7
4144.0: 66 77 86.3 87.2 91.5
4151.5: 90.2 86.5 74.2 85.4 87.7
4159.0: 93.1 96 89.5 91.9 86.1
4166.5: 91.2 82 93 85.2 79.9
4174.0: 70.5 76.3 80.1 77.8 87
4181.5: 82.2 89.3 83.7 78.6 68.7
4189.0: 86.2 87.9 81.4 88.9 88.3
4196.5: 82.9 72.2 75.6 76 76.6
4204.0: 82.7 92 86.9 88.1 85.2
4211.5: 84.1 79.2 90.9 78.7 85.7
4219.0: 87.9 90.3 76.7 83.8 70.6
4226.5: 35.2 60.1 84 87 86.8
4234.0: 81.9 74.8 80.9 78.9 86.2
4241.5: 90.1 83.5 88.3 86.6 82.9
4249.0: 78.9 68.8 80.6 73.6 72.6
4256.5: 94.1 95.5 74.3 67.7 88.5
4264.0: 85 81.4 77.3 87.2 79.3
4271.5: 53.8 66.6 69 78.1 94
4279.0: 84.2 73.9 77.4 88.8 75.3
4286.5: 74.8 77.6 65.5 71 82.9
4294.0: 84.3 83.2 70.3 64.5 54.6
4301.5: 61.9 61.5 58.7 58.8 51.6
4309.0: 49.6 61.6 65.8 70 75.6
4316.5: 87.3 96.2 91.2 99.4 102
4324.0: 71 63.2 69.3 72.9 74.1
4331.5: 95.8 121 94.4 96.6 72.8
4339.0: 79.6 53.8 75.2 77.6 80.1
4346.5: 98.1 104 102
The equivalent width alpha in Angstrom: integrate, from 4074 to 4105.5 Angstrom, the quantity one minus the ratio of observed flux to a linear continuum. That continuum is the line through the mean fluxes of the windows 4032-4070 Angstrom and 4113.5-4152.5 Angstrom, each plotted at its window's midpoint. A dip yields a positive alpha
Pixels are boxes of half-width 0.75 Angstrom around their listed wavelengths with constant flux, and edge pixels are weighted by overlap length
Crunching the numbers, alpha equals -0.6 Angstrom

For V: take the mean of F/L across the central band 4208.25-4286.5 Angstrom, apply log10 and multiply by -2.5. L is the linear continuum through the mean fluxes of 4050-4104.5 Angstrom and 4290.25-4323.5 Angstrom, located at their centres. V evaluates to -0.07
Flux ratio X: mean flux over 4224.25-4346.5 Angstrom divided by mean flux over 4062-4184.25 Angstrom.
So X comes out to 0.92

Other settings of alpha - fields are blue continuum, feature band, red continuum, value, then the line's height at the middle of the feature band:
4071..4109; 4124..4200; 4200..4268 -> -2.1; 82.1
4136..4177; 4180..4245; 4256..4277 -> 0.3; 81.8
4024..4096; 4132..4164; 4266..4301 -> -2.8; 78.8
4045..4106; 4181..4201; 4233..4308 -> -0.9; 78.1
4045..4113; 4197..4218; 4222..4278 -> -0.9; 79.2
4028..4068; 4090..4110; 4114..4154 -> 0.4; 83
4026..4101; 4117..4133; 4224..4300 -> -1.4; 79.9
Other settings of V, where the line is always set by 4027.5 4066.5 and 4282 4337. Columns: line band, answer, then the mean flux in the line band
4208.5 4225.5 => -0.09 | 83.4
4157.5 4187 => -0.10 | 84.8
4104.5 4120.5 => -0.15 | 89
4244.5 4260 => -0.06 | 81.3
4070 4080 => -0.04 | 81.1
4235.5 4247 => -0.10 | 84.2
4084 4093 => -0.14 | 88.8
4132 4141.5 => -0.12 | 86.4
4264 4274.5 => 0.03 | 74.7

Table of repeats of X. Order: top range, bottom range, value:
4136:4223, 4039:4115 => 1.03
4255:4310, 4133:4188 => 0.88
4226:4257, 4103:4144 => 0.91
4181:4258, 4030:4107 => 1.01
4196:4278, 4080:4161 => 0.93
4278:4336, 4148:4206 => 0.91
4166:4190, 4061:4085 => 1.03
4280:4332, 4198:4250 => 0.91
